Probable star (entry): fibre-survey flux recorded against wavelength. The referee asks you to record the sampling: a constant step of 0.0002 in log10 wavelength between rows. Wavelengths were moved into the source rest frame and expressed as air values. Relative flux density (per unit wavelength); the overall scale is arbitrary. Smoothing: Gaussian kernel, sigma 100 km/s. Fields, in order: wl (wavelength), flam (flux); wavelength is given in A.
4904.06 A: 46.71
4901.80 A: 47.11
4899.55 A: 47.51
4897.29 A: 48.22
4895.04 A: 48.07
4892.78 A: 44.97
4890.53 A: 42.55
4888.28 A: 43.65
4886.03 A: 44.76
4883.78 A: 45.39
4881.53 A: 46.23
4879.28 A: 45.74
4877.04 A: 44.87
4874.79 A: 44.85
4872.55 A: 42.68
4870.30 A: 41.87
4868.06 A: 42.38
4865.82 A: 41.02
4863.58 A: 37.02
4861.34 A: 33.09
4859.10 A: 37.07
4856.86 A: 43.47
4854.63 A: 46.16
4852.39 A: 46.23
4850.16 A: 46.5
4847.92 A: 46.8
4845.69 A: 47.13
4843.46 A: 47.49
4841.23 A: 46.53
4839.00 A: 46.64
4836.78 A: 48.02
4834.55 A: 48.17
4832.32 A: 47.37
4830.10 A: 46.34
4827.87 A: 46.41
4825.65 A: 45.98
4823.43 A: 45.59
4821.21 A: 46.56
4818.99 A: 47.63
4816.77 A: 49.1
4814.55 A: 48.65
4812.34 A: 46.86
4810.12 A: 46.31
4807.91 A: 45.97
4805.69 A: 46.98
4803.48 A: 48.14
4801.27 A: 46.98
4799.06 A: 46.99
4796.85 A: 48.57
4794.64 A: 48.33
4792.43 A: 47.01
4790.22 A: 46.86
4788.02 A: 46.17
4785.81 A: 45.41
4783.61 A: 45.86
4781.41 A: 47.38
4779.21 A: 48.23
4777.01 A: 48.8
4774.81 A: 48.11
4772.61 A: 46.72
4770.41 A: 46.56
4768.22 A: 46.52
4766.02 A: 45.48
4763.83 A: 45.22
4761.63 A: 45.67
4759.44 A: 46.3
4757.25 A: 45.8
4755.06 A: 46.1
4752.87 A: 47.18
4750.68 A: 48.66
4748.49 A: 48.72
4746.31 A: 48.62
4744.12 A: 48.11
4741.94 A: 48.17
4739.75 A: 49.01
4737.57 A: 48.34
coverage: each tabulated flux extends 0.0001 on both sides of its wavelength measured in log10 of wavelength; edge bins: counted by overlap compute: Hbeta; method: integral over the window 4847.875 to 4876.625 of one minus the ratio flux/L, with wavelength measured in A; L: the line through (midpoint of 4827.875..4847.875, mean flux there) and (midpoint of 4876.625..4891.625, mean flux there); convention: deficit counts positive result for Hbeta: 2.4 A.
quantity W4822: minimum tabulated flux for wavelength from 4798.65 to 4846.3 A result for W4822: 45.59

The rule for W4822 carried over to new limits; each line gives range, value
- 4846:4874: 33.09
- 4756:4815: 45.22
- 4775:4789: 45.41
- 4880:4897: 42.55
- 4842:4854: 46.23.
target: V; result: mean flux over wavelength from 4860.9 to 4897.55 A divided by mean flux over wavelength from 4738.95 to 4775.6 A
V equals 0.92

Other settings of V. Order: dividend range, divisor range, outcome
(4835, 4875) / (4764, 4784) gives 0.93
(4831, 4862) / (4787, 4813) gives 0.96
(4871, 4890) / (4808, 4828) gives 0.95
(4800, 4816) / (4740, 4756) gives 0.98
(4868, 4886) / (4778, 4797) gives 0.94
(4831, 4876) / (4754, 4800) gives 0.94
